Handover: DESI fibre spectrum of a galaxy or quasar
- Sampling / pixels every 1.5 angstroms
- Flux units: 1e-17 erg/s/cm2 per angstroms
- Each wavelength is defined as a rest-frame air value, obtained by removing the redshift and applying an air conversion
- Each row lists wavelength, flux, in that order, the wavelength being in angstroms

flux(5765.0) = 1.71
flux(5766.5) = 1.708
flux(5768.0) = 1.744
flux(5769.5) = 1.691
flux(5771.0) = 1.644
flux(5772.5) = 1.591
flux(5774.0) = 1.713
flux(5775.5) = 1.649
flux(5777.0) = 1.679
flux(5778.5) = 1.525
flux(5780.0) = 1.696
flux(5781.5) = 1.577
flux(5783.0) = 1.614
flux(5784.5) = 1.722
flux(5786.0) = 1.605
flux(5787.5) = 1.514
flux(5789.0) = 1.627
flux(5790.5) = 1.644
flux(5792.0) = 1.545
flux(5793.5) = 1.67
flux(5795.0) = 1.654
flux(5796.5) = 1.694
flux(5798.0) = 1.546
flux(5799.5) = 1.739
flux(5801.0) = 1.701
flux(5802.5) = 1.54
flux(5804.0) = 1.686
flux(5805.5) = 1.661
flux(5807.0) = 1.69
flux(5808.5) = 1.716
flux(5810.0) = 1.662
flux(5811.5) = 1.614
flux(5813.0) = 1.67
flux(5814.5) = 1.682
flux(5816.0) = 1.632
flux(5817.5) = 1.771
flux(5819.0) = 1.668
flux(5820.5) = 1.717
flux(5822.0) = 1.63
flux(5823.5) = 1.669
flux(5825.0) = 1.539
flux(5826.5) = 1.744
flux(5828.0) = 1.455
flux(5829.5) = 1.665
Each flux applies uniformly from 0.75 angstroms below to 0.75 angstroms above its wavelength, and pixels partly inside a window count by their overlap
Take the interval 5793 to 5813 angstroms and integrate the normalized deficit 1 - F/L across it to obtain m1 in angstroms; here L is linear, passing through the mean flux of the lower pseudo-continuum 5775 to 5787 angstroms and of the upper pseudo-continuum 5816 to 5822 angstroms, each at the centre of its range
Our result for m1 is 0.11 angstroms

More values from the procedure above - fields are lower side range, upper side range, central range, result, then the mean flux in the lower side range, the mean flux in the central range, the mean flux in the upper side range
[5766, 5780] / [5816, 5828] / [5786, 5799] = 0.4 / 1.66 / 1.61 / 1.66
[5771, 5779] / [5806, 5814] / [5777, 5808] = 0.4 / 1.64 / 1.63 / 1.67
